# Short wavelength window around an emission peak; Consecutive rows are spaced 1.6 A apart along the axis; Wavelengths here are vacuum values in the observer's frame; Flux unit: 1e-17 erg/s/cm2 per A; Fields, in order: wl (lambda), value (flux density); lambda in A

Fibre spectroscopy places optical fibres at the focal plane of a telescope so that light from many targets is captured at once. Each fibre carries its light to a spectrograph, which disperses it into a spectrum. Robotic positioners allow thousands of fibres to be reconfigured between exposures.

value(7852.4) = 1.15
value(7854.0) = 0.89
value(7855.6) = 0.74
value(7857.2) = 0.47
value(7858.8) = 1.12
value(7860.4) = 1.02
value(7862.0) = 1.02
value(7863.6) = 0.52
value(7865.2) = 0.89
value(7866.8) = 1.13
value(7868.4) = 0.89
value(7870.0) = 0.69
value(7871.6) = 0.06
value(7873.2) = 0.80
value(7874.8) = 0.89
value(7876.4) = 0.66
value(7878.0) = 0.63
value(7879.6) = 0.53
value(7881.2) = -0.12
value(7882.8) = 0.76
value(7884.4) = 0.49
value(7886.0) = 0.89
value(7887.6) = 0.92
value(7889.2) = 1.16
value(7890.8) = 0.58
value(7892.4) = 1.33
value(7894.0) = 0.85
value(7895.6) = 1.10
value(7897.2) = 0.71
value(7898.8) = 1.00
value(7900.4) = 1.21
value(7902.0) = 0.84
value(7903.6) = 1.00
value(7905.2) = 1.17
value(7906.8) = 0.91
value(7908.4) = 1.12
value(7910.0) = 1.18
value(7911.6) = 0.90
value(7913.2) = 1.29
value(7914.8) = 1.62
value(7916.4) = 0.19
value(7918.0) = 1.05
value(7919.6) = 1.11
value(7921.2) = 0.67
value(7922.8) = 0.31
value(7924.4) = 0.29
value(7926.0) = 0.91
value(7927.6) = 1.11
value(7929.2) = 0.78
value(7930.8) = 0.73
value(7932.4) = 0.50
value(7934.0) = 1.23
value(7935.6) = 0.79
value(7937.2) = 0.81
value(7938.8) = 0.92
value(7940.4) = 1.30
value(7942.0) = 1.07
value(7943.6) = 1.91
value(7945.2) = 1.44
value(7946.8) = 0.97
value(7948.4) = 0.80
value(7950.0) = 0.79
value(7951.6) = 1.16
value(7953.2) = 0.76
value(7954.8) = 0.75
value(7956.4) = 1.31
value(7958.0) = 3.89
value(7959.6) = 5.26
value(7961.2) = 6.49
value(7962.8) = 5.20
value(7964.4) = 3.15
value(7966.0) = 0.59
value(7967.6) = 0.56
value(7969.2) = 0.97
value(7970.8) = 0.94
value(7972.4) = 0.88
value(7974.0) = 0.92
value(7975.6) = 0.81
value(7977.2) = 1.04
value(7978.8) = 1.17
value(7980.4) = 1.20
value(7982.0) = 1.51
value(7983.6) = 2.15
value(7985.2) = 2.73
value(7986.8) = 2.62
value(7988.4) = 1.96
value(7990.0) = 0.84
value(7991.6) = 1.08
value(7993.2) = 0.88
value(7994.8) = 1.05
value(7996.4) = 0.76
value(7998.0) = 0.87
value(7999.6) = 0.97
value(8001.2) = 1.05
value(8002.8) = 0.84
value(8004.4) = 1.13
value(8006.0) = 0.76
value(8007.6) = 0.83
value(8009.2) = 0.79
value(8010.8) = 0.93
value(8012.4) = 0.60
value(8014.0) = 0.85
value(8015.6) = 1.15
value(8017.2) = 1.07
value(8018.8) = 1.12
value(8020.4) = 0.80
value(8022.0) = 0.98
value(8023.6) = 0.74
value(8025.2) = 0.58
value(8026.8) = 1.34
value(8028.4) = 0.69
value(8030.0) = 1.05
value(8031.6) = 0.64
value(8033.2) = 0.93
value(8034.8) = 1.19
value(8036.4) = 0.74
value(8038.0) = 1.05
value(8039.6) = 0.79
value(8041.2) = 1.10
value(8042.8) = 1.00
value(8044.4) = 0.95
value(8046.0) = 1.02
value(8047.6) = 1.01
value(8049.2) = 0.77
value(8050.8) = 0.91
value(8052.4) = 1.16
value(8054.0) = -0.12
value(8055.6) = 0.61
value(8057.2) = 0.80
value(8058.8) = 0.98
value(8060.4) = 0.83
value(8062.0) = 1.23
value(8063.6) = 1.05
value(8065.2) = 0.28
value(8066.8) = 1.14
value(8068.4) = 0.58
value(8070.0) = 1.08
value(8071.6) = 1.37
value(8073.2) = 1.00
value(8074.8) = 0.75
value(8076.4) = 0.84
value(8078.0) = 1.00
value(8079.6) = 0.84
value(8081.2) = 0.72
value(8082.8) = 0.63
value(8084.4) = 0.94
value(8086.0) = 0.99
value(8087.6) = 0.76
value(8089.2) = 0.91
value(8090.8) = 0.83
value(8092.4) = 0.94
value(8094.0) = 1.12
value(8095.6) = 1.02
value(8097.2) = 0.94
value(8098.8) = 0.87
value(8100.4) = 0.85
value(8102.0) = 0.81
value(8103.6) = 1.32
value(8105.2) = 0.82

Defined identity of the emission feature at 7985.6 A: [N II]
